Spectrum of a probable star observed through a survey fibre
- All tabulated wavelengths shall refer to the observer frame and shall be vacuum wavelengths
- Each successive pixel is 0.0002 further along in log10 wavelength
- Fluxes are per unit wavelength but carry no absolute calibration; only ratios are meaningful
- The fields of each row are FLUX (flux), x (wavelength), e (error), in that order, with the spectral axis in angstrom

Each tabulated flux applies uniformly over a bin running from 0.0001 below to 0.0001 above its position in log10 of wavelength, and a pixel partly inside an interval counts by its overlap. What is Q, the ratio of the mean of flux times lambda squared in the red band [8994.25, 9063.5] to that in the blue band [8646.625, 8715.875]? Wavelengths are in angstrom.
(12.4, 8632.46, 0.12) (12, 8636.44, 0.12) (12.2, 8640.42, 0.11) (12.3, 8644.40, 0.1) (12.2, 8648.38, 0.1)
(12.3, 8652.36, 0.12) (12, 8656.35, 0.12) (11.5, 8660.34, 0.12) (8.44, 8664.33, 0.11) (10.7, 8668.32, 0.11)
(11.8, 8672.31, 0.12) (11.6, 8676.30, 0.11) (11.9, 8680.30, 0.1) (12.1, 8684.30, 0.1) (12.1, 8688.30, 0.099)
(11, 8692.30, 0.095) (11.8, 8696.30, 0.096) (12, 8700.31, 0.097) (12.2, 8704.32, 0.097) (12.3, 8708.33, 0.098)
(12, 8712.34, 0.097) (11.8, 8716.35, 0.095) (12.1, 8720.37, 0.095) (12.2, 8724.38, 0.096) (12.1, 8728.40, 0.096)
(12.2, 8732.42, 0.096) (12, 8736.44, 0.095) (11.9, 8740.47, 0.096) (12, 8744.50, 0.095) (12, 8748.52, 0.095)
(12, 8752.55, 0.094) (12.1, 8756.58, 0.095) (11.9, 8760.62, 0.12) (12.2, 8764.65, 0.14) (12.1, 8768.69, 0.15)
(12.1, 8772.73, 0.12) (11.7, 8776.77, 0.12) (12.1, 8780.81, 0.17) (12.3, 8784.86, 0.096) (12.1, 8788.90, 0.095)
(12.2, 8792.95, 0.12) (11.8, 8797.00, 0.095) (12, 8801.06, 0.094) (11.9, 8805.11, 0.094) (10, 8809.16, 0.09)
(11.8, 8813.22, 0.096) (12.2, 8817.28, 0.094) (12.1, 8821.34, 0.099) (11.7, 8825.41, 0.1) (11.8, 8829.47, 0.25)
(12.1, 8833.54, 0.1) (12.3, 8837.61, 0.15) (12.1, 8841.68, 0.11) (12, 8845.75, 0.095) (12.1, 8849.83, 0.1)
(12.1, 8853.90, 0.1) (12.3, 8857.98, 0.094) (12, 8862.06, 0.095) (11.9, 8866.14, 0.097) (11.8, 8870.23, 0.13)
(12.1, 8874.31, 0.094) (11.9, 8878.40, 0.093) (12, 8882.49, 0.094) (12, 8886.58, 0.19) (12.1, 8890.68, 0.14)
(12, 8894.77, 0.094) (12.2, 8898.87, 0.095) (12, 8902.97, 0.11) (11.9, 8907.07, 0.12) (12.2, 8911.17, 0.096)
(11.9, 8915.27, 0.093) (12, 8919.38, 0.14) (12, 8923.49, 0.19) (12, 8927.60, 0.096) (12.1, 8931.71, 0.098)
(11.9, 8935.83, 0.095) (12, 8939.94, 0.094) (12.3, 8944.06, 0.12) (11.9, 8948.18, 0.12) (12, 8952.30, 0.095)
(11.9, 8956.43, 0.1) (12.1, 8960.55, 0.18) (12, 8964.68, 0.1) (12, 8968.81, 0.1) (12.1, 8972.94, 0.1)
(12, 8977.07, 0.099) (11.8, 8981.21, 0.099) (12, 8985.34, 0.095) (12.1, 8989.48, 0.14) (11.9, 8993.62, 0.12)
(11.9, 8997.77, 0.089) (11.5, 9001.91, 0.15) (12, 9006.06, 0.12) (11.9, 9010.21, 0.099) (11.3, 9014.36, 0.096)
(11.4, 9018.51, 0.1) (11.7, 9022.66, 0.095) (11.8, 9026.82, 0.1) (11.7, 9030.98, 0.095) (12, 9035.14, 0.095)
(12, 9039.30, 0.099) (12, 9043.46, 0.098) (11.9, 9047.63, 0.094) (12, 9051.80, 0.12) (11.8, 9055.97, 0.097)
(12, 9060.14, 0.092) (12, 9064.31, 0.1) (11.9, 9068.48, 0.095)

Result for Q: 1.10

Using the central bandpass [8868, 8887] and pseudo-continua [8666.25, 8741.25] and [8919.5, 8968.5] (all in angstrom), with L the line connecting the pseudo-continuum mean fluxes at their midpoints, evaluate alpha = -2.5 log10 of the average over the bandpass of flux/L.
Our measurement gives 0.00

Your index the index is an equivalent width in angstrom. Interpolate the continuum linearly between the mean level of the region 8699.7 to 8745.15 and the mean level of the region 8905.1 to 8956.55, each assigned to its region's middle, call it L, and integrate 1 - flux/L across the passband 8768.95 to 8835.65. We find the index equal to 1.0 angstrom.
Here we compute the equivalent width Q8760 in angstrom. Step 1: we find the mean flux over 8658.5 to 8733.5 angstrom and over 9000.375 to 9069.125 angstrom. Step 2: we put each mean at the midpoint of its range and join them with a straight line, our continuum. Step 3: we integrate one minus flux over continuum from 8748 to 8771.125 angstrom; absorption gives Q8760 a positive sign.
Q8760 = -0.7 angstrom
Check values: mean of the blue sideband 11.7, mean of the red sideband 11.8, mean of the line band 12.1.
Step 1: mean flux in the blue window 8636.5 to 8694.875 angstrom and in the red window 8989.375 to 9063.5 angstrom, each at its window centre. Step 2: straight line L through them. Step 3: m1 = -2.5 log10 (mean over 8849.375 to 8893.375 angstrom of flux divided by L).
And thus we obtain -0.027 mag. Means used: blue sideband 11.6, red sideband 11.8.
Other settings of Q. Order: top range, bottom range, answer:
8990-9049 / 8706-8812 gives 1.05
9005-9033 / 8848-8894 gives 1.00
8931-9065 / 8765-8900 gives 1.03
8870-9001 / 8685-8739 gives 1.05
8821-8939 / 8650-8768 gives 1.06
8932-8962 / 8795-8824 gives 1.06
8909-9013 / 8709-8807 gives 1.04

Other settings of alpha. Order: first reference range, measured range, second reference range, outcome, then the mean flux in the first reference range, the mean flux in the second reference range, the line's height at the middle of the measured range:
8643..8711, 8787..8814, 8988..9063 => 0.004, 11.7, 11.8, 11.7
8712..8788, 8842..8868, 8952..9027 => -0.010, 12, 11.9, 12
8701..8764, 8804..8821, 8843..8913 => 0.049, 12.1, 12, 12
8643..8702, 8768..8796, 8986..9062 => -0.039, 11.6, 11.8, 11.7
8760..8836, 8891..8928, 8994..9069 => -0.015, 11.9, 11.8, 11.9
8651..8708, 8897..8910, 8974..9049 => -0.028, 11.5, 11.8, 11.7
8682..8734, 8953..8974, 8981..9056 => -0.014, 12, 11.8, 11.9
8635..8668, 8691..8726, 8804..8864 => -0.026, 11.6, 11.9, 11.7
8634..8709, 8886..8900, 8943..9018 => -0.020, 11.7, 11.9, 11.9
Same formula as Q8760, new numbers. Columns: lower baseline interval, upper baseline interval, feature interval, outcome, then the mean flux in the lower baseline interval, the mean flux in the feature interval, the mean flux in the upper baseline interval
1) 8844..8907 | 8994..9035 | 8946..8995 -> -0.72 angstrom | 12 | 12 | 11.7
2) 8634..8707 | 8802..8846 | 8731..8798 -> -1.58 angstrom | 11.7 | 12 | 11.8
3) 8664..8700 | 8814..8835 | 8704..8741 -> -1.58 angstrom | 11.4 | 12.1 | 12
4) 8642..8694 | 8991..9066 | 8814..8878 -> -1.92 angstrom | 11.5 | 12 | 11.8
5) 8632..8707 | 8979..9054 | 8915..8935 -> -0.35 angstrom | 11.7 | 12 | 11.8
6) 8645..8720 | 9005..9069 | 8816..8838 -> -0.50 angstrom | 11.7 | 12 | 11.8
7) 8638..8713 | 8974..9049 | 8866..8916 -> -0.94 angstrom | 11.7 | 12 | 11.8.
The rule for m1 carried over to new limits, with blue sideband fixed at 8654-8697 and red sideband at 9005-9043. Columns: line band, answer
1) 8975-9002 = -0.02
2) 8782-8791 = -0.06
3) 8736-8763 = -0.05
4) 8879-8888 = -0.04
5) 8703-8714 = -0.07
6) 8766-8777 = -0.05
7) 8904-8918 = -0.03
